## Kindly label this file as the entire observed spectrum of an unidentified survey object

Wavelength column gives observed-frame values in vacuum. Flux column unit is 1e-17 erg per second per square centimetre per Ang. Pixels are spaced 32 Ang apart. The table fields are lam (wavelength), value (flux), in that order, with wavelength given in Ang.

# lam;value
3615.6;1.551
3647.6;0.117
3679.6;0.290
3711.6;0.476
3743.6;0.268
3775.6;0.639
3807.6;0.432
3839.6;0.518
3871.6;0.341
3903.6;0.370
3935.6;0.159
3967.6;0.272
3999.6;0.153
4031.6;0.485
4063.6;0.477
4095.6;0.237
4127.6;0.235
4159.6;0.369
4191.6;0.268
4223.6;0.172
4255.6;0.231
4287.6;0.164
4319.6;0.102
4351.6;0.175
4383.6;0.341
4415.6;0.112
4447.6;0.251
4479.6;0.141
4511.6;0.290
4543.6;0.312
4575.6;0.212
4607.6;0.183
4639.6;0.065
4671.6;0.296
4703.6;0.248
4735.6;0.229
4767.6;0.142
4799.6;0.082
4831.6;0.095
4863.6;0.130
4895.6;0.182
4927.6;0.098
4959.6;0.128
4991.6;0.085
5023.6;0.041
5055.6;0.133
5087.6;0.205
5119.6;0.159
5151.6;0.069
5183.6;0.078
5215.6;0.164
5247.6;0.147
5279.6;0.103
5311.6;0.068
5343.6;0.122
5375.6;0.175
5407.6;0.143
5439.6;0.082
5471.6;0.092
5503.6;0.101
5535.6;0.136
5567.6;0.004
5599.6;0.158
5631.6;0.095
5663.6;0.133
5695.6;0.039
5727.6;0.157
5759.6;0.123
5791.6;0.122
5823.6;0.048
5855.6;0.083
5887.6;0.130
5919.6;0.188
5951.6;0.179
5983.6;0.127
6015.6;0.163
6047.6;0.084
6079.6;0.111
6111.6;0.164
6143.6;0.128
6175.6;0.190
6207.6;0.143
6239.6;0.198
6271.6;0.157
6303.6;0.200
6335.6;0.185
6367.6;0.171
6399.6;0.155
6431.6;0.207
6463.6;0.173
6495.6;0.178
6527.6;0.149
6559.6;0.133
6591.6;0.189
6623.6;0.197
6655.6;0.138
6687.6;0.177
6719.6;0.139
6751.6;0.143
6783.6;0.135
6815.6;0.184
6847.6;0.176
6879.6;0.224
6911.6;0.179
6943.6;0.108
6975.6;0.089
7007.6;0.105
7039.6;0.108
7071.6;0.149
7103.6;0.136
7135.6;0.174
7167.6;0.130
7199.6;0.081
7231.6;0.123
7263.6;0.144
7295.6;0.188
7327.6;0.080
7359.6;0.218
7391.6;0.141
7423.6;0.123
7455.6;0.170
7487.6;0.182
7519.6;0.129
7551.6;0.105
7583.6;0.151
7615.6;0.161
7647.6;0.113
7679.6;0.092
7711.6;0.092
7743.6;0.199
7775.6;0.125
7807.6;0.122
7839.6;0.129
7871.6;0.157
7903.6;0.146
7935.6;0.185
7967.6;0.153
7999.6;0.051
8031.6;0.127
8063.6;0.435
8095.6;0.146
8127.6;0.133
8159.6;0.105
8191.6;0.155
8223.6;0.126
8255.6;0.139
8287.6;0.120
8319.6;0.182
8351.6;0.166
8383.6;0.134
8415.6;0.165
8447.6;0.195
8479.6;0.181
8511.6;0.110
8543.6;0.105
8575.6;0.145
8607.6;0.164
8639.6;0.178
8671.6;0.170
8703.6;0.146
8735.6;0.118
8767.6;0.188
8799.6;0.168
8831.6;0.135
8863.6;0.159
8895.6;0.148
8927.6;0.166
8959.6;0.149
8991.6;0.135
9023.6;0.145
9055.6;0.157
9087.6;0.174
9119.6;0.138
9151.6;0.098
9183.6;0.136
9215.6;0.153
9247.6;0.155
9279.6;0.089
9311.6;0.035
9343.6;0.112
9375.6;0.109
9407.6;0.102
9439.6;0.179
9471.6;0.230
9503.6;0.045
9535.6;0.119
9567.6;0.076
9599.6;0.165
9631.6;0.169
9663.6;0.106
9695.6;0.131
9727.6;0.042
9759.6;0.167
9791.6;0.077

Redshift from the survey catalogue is 1.161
